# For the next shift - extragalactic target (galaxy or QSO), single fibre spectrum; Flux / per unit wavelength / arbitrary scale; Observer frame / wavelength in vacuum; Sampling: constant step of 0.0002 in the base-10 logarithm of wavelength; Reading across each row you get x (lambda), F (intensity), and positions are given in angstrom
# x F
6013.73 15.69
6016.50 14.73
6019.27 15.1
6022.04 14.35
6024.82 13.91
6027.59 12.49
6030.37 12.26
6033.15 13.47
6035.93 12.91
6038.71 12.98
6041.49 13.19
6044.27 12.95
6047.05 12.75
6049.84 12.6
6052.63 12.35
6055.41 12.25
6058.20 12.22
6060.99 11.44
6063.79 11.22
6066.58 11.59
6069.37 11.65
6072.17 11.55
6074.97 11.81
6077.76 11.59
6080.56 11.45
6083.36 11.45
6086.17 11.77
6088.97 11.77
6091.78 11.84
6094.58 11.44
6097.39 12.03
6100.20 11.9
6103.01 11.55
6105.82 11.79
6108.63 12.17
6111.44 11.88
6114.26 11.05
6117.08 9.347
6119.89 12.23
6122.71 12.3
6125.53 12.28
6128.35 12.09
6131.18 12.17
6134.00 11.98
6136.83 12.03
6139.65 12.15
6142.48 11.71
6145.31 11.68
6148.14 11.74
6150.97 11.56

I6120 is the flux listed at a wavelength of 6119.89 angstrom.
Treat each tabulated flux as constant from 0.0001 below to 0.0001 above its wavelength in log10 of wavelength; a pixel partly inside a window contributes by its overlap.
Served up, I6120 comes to 12.23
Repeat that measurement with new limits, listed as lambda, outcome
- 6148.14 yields 11.74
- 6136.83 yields 12.03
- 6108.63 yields 12.17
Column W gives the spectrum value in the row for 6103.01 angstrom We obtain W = 11.55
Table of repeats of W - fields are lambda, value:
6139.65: 12.15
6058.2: 12.22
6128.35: 12.09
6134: 11.98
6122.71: 12.3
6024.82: 13.91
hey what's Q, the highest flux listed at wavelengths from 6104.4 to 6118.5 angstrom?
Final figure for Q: 12.17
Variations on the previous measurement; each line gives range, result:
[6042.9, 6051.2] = 12.95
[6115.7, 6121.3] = 12.23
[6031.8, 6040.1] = 13.47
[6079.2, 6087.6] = 11.77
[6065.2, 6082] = 11.81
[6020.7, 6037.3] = 14.35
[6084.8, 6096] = 11.84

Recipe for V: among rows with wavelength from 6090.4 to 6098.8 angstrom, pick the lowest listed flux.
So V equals 11.44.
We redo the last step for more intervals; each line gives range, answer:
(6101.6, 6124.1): 9.347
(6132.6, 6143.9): 11.71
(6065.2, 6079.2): 11.55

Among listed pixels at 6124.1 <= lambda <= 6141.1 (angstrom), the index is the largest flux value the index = 12.28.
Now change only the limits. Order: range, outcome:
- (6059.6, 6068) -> 11.59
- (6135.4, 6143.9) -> 12.15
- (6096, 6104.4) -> 12.03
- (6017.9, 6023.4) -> 15.1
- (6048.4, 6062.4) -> 12.6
